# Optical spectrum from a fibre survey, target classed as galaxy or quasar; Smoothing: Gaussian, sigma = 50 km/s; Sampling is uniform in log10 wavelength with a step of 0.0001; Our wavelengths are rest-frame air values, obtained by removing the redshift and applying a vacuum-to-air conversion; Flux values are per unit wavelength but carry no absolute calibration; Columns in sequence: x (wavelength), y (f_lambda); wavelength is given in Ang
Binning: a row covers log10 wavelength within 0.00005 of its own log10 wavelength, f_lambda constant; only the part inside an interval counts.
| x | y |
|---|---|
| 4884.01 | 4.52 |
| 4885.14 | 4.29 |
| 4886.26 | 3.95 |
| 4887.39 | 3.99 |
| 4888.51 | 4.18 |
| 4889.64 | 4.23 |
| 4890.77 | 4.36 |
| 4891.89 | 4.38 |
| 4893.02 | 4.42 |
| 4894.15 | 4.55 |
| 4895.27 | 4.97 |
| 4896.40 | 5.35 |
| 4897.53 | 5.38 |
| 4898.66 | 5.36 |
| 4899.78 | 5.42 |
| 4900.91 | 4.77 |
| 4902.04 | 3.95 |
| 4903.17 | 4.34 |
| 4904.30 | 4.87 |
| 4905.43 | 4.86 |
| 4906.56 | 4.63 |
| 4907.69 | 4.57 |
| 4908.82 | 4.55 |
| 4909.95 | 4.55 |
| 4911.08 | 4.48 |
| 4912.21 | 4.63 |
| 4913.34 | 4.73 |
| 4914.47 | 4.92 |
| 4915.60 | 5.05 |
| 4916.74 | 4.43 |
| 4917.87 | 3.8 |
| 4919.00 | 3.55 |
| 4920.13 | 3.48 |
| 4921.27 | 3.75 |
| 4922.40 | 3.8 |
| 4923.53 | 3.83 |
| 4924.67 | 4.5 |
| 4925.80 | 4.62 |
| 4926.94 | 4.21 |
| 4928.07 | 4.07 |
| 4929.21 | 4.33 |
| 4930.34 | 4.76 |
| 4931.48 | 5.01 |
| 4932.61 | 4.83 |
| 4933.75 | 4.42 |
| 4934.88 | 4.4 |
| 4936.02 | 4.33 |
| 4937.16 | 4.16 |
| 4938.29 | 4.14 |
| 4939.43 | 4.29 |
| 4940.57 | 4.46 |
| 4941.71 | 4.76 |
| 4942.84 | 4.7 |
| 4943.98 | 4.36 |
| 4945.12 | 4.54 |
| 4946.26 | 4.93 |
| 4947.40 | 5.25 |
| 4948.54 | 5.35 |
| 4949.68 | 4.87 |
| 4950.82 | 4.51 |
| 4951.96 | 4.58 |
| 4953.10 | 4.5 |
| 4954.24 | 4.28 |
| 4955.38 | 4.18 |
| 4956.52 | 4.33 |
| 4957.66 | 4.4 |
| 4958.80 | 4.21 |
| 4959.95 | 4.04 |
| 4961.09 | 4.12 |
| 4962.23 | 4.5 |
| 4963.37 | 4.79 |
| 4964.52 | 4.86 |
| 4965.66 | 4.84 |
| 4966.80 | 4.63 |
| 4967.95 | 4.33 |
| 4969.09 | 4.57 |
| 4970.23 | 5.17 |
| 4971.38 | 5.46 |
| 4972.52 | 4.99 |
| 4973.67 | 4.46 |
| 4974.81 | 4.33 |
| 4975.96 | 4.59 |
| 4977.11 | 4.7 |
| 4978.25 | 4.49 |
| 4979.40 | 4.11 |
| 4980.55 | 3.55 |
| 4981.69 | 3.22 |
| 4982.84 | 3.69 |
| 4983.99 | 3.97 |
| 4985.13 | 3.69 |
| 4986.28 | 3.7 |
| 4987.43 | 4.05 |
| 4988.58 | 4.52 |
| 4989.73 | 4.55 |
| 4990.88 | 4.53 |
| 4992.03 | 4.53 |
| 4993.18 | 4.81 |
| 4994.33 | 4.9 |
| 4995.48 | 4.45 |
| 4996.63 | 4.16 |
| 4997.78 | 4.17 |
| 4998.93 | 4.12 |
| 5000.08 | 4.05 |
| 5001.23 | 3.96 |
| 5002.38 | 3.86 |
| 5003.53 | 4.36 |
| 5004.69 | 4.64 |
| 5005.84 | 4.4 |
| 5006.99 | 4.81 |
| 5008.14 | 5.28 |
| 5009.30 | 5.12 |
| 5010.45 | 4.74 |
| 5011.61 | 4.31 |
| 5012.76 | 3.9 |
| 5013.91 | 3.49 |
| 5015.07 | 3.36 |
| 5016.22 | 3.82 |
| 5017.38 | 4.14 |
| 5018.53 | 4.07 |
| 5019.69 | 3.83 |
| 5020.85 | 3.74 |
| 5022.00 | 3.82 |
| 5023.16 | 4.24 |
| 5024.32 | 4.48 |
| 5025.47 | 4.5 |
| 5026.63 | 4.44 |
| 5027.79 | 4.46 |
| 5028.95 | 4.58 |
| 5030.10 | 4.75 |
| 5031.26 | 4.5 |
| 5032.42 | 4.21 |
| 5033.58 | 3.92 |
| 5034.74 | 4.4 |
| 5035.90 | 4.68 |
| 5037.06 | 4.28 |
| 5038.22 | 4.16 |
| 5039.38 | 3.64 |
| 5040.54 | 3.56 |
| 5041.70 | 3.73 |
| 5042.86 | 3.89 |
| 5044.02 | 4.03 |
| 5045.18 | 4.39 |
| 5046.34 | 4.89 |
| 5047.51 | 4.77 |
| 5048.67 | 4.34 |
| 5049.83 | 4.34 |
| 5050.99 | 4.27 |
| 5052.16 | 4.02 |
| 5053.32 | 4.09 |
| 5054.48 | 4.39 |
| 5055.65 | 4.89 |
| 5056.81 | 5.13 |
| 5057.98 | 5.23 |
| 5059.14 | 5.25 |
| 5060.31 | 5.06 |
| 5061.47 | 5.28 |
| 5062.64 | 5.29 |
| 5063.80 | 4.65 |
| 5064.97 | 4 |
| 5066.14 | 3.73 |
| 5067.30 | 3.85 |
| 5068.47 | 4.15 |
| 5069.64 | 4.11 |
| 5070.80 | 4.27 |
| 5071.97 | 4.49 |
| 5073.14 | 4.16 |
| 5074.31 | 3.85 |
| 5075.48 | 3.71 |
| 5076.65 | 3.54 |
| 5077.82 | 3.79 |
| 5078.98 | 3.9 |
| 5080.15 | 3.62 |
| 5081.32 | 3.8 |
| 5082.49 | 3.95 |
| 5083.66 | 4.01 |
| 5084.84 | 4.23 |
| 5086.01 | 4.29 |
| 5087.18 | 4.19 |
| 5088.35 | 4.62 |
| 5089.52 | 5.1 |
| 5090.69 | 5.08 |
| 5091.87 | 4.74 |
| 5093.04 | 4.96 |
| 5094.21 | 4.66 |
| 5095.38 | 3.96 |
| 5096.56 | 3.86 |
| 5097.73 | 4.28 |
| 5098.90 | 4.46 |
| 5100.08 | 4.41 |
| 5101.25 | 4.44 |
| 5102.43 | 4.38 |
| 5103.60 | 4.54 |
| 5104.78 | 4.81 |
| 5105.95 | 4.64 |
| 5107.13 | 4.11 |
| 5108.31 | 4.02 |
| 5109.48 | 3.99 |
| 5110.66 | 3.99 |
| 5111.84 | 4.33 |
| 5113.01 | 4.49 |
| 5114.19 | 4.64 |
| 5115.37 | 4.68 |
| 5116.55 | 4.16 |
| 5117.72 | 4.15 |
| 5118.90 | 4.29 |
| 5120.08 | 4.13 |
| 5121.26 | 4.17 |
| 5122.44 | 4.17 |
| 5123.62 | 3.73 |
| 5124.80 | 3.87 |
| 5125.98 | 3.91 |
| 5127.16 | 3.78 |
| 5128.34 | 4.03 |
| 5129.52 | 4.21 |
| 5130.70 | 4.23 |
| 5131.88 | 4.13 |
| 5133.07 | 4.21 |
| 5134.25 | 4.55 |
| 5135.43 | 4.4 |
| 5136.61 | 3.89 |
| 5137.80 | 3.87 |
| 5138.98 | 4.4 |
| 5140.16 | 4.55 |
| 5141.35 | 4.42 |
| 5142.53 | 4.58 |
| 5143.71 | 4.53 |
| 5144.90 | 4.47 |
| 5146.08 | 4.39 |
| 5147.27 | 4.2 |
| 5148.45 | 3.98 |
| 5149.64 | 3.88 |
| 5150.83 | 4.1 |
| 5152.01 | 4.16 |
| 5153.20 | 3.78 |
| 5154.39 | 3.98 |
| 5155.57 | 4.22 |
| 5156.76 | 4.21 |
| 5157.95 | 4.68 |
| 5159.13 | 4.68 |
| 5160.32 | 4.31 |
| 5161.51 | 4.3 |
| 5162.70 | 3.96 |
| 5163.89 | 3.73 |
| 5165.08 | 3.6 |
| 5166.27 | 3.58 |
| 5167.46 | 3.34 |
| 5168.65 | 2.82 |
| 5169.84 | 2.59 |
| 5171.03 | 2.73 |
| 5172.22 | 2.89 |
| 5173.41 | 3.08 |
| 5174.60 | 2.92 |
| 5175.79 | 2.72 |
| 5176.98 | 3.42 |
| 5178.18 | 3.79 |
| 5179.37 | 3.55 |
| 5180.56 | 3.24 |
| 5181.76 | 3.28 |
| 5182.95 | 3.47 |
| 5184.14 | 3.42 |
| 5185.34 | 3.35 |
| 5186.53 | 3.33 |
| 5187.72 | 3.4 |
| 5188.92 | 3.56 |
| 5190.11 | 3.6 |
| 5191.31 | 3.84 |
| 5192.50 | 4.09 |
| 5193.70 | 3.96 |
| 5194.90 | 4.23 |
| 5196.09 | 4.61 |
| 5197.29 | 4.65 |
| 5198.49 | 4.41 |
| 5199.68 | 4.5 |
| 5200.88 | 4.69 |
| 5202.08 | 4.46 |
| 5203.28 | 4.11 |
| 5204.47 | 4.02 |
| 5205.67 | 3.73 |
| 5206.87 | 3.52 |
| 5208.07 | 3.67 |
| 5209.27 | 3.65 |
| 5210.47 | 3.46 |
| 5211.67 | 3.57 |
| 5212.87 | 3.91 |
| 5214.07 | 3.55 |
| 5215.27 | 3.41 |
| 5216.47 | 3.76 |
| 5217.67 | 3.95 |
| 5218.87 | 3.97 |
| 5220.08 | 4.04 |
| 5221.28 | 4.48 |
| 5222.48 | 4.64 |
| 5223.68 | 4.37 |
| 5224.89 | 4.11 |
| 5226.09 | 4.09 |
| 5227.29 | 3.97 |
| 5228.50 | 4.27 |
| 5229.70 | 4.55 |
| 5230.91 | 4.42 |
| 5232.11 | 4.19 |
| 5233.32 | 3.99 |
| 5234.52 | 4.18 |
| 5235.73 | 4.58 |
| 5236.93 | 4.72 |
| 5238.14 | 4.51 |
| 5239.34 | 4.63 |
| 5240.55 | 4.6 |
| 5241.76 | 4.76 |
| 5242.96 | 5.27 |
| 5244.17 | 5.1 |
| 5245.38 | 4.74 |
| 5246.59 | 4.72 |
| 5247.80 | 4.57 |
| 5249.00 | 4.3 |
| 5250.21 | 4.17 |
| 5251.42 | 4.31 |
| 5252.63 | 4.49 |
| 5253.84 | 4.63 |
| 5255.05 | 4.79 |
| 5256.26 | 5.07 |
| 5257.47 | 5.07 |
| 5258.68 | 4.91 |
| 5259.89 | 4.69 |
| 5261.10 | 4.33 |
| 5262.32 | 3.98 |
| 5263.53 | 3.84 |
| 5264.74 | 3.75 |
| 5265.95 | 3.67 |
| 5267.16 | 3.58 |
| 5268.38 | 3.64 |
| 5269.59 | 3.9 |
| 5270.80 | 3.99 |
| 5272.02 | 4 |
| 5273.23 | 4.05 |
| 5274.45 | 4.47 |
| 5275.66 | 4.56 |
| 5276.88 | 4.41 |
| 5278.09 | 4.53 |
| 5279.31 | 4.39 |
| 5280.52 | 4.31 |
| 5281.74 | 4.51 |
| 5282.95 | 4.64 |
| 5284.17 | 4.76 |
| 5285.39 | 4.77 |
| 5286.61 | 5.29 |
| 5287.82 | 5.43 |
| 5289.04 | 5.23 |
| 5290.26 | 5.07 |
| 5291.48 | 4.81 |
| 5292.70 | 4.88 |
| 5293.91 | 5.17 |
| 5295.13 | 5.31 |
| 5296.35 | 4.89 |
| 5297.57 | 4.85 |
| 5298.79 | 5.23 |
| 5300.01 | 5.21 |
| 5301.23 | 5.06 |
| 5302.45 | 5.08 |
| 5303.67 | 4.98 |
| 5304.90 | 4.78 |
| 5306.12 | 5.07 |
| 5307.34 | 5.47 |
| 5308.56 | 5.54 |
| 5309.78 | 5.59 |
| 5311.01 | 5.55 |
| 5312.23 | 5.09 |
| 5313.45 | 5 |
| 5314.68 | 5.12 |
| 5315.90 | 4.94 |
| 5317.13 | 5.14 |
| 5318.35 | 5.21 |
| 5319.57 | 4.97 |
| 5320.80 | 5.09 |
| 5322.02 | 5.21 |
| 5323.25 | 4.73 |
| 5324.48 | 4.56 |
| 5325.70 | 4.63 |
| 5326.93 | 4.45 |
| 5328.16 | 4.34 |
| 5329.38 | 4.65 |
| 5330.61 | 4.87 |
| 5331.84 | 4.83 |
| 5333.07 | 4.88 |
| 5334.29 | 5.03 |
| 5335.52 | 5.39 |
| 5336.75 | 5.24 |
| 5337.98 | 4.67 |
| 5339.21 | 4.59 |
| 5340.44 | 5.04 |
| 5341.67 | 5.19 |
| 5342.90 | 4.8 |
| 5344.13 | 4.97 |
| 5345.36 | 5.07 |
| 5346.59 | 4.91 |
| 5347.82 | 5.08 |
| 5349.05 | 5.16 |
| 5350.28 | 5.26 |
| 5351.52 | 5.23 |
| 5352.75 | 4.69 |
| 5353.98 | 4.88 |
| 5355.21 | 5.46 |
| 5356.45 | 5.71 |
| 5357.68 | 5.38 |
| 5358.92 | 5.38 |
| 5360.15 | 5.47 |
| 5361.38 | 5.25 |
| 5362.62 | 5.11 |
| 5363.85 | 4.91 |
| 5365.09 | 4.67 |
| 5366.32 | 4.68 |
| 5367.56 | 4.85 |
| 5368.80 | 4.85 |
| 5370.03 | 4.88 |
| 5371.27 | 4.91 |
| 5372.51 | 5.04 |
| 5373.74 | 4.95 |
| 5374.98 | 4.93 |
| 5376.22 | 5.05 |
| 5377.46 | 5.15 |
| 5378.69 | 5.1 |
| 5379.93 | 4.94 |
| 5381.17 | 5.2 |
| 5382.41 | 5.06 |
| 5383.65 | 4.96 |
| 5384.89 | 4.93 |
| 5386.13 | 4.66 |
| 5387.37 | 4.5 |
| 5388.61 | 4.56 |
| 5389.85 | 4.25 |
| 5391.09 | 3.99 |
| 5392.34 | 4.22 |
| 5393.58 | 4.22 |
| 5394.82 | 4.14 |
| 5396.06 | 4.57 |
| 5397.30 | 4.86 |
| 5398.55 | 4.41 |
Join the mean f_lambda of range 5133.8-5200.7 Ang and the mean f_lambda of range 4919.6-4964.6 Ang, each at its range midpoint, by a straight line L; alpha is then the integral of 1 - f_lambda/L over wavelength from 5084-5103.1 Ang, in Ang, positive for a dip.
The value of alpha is -2.0 Ang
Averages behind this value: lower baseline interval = 4.43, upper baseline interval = 3.86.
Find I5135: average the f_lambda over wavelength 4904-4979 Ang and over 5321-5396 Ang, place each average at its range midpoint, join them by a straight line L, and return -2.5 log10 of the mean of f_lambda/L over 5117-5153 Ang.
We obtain 0.13 mag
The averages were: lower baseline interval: 4.51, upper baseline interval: 4.89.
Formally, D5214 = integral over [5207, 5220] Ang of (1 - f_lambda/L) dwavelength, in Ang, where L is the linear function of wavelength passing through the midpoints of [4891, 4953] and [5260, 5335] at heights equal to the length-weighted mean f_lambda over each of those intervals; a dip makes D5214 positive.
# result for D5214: 2.77 Ang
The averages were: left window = 4.55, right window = 4.74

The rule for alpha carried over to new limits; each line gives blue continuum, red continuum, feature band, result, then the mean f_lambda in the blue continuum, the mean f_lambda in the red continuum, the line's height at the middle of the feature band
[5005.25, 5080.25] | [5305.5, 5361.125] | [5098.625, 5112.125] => 0.4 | 4.29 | 5.06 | 4.46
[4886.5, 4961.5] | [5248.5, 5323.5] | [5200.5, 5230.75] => 4.4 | 4.49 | 4.74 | 4.69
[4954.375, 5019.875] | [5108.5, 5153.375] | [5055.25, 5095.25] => -1.3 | 4.33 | 4.2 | 4.25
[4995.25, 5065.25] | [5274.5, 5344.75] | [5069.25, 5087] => 1.9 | 4.35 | 4.94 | 4.45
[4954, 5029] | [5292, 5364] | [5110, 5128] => 1.7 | 4.32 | 5.06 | 4.6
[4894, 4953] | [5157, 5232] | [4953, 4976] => -0.6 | 4.56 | 3.81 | 4.44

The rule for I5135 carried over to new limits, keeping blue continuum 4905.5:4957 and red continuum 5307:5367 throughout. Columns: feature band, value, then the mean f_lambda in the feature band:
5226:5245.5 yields 0.089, 4.51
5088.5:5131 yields 0.095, 4.32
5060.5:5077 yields 0.099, 4.25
